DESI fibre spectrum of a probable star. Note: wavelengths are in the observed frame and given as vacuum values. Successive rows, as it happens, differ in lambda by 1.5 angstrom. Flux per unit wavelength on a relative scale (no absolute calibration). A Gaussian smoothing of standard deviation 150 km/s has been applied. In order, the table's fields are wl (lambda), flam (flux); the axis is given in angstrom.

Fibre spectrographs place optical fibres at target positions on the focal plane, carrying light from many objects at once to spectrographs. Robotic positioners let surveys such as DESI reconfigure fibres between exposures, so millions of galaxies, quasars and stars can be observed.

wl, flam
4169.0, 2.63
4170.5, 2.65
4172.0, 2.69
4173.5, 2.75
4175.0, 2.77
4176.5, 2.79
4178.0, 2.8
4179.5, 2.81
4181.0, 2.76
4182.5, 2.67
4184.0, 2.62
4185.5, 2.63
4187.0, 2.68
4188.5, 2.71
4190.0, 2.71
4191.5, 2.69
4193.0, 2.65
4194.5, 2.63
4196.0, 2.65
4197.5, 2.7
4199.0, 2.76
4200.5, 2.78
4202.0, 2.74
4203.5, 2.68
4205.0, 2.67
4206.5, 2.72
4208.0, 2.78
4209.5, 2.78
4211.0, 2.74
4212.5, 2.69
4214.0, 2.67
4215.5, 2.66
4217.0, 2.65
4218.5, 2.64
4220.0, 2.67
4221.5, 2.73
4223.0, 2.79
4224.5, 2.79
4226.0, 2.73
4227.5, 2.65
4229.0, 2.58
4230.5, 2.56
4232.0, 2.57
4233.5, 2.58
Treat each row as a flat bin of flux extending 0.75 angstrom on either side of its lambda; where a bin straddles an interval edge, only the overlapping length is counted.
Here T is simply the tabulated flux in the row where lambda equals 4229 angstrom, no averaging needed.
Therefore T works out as 2.58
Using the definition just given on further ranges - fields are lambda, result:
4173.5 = 2.75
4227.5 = 2.65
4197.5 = 2.7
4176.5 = 2.79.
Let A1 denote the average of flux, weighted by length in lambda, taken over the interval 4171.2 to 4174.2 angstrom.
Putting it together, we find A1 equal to 2.72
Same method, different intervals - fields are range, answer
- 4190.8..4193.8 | 2.67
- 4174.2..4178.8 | 2.79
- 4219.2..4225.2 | 2.74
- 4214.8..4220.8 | 2.66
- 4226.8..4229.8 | 2.61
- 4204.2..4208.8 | 2.72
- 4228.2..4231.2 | 2.57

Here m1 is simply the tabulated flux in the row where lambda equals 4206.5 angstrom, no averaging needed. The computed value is 2.72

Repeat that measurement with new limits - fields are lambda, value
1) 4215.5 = 2.66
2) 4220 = 2.67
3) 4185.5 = 2.63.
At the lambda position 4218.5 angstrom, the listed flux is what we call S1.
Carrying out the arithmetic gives 2.64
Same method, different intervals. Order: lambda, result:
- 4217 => 2.65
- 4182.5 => 2.67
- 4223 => 2.79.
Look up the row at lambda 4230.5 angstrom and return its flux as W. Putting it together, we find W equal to 2.56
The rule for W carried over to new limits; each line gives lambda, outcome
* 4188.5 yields 2.71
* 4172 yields 2.69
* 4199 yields 2.76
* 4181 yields 2.76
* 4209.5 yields 2.78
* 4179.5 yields 2.81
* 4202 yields 2.74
